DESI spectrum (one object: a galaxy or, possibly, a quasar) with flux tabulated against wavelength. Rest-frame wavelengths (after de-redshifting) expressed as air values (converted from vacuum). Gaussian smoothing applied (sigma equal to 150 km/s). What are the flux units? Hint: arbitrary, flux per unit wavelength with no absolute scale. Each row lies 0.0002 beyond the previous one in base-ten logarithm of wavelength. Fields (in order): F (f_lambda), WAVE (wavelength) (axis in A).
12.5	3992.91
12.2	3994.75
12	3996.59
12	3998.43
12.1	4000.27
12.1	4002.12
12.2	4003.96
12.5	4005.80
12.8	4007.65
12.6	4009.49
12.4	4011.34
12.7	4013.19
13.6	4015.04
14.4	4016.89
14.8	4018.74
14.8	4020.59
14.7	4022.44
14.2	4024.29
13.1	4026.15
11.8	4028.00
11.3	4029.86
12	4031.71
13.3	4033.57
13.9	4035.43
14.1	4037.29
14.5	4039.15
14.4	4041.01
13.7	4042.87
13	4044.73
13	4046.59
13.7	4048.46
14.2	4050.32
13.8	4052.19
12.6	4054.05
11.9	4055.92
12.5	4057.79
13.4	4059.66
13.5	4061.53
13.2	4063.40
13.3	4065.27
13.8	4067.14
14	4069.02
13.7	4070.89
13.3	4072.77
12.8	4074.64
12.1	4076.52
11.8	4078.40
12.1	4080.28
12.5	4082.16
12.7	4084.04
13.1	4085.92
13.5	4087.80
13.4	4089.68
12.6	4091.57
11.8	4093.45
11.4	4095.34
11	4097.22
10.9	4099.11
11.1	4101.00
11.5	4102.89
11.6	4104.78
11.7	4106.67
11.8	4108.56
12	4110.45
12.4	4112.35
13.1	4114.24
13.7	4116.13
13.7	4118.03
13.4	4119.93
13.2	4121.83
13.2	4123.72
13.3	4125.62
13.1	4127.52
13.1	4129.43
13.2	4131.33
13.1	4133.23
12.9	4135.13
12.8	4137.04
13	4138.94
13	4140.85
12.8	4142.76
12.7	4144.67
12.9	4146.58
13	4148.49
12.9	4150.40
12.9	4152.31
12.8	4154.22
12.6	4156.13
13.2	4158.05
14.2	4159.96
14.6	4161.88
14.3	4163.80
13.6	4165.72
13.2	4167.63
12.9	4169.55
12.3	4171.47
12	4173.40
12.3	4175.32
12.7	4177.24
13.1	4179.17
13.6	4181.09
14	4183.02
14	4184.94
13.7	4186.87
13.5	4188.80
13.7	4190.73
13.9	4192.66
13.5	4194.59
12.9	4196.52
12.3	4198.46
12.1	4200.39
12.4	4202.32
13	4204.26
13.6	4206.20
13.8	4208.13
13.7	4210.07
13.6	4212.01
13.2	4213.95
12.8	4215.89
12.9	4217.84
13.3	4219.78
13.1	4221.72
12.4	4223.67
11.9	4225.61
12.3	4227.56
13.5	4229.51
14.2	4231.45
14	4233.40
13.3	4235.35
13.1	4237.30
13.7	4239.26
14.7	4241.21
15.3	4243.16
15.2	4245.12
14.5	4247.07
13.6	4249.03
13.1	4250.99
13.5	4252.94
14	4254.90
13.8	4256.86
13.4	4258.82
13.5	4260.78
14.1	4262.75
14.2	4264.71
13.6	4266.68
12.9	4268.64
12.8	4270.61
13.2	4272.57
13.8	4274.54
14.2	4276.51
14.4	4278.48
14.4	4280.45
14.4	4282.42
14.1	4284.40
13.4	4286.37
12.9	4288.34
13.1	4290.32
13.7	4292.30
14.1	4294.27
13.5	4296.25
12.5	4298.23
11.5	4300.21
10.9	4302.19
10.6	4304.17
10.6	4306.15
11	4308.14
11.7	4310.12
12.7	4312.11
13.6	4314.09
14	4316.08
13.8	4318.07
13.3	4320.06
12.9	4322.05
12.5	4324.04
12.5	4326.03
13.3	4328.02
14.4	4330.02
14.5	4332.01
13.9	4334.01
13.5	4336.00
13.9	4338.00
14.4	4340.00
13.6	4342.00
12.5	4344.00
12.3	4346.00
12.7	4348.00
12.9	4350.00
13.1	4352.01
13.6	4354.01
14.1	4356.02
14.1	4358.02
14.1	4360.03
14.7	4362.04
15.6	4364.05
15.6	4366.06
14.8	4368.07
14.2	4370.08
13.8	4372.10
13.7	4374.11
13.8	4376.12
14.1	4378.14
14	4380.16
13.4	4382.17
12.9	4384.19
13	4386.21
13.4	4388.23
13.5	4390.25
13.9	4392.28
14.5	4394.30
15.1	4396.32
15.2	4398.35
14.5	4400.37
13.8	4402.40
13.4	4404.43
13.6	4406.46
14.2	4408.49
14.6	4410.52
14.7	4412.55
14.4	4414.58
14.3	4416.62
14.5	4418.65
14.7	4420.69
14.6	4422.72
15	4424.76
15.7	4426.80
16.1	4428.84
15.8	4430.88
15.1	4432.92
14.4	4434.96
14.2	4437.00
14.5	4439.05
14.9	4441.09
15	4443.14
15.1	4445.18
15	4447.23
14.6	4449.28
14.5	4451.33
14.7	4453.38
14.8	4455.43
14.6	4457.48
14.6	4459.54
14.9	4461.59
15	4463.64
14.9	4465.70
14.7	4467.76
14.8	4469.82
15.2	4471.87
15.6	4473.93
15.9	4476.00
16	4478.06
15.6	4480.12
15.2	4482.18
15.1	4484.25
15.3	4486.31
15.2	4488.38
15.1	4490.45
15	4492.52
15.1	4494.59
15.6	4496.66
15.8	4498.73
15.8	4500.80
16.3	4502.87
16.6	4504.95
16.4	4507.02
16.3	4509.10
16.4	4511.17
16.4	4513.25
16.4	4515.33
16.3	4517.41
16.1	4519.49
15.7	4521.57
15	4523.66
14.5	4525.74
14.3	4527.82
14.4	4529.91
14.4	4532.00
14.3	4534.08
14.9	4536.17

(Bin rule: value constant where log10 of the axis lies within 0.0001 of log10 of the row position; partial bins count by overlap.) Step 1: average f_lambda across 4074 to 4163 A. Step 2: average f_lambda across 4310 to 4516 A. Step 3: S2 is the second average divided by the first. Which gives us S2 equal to 1.14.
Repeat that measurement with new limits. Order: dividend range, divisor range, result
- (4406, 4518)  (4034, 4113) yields 1.19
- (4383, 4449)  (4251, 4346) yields 1.09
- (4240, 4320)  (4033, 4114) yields 1.04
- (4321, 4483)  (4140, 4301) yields 1.07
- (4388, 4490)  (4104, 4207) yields 1.13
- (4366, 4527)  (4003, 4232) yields 1.14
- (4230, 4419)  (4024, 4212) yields 1.05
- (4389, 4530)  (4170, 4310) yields 1.14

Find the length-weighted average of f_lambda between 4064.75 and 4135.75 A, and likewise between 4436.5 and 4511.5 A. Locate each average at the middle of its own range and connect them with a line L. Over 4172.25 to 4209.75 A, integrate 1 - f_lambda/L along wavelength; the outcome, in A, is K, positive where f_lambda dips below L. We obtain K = 0.32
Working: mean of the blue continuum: 12.7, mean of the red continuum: 15.3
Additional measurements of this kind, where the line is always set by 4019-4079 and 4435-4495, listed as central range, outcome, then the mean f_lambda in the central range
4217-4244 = 1.25 A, 13.4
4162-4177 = 0.85 A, 13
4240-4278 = 0.79 A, 13.9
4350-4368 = 0.32 A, 14.3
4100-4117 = 1.84 A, 12.1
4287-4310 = 3.38 A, 12.2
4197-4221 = 1.56 A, 13.1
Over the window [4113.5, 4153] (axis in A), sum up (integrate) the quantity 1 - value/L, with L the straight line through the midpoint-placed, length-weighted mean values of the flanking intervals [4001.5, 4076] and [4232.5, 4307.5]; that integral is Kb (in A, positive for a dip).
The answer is 0.8 A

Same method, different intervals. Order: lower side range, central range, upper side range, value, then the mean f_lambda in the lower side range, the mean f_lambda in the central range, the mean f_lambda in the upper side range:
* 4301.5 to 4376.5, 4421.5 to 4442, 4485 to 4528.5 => -0.5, 13.4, 15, 15.7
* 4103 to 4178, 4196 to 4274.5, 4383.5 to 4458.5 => 0.3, 12.9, 13.4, 14.5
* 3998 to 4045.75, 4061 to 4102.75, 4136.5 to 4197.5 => 2.0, 13.2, 12.6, 13.2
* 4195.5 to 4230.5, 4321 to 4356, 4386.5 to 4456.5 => 1.5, 12.9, 13.3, 14.6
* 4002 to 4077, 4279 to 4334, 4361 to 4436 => 4.4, 13.3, 13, 14.4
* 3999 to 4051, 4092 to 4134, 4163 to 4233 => 2.5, 13.3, 12.4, 13.2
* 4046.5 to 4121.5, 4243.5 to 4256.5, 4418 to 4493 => -0.3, 12.7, 14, 15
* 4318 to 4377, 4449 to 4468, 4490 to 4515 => 0.7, 13.7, 14.7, 15.9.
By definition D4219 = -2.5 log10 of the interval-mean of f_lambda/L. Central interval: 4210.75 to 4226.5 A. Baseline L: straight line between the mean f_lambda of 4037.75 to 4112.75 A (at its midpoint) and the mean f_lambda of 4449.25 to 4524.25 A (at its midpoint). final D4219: 0.06 mag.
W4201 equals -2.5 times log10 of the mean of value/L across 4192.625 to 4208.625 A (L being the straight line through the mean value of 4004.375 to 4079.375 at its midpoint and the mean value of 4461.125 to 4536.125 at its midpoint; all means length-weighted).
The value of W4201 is 0.08 mag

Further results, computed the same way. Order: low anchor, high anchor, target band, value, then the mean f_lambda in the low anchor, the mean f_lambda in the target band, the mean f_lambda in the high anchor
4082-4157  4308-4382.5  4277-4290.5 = -0.04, 12.6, 13.9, 13.6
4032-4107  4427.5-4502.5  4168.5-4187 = 0.04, 12.9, 13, 15.1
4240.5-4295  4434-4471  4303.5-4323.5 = 0.13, 13.8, 12.5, 14.7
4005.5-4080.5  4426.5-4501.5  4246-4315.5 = 0.09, 13.3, 13.2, 15.1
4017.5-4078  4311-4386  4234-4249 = -0.05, 13.4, 14.2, 13.7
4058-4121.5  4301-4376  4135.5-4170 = -0.03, 12.6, 13.2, 13.3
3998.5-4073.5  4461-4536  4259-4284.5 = 0.04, 13.3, 13.8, 15.4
